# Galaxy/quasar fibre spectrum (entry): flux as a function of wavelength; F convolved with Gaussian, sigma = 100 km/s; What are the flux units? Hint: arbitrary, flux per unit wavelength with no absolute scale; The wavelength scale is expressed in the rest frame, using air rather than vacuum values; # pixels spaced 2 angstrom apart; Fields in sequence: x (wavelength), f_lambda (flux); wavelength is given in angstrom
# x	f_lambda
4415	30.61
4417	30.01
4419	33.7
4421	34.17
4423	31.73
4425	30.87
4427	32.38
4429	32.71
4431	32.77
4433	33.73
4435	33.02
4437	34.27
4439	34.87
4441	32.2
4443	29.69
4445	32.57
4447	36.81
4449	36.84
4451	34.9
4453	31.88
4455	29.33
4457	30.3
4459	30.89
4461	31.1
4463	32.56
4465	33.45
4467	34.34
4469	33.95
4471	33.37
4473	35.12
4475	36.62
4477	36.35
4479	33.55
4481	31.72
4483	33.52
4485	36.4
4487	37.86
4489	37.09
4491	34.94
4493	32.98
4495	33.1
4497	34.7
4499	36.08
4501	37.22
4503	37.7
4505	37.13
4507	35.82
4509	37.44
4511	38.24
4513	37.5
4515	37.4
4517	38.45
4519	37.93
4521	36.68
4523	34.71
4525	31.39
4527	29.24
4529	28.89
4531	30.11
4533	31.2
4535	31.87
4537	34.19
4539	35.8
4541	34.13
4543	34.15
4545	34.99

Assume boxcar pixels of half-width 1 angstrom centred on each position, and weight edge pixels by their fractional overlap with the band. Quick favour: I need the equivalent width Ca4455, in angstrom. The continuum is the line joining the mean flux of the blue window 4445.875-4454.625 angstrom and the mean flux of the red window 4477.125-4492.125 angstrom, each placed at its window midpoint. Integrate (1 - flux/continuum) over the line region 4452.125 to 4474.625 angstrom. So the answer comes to 1.49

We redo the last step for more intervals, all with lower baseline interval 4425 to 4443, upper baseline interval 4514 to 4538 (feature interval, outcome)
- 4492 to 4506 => -0.93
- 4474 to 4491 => -1.09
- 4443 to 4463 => 0.28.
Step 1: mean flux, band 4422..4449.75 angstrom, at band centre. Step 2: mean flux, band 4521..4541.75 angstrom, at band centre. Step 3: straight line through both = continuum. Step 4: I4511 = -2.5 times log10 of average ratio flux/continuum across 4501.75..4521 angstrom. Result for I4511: -0.15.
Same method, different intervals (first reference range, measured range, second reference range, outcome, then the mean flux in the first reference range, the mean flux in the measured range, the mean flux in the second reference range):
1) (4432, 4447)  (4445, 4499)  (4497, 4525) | 0.026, 33.2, 34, 36.8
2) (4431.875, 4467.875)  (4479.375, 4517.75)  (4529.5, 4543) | -0.099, 32.9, 36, 32.8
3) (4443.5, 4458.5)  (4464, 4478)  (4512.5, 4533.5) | -0.046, 33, 34.7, 33.9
